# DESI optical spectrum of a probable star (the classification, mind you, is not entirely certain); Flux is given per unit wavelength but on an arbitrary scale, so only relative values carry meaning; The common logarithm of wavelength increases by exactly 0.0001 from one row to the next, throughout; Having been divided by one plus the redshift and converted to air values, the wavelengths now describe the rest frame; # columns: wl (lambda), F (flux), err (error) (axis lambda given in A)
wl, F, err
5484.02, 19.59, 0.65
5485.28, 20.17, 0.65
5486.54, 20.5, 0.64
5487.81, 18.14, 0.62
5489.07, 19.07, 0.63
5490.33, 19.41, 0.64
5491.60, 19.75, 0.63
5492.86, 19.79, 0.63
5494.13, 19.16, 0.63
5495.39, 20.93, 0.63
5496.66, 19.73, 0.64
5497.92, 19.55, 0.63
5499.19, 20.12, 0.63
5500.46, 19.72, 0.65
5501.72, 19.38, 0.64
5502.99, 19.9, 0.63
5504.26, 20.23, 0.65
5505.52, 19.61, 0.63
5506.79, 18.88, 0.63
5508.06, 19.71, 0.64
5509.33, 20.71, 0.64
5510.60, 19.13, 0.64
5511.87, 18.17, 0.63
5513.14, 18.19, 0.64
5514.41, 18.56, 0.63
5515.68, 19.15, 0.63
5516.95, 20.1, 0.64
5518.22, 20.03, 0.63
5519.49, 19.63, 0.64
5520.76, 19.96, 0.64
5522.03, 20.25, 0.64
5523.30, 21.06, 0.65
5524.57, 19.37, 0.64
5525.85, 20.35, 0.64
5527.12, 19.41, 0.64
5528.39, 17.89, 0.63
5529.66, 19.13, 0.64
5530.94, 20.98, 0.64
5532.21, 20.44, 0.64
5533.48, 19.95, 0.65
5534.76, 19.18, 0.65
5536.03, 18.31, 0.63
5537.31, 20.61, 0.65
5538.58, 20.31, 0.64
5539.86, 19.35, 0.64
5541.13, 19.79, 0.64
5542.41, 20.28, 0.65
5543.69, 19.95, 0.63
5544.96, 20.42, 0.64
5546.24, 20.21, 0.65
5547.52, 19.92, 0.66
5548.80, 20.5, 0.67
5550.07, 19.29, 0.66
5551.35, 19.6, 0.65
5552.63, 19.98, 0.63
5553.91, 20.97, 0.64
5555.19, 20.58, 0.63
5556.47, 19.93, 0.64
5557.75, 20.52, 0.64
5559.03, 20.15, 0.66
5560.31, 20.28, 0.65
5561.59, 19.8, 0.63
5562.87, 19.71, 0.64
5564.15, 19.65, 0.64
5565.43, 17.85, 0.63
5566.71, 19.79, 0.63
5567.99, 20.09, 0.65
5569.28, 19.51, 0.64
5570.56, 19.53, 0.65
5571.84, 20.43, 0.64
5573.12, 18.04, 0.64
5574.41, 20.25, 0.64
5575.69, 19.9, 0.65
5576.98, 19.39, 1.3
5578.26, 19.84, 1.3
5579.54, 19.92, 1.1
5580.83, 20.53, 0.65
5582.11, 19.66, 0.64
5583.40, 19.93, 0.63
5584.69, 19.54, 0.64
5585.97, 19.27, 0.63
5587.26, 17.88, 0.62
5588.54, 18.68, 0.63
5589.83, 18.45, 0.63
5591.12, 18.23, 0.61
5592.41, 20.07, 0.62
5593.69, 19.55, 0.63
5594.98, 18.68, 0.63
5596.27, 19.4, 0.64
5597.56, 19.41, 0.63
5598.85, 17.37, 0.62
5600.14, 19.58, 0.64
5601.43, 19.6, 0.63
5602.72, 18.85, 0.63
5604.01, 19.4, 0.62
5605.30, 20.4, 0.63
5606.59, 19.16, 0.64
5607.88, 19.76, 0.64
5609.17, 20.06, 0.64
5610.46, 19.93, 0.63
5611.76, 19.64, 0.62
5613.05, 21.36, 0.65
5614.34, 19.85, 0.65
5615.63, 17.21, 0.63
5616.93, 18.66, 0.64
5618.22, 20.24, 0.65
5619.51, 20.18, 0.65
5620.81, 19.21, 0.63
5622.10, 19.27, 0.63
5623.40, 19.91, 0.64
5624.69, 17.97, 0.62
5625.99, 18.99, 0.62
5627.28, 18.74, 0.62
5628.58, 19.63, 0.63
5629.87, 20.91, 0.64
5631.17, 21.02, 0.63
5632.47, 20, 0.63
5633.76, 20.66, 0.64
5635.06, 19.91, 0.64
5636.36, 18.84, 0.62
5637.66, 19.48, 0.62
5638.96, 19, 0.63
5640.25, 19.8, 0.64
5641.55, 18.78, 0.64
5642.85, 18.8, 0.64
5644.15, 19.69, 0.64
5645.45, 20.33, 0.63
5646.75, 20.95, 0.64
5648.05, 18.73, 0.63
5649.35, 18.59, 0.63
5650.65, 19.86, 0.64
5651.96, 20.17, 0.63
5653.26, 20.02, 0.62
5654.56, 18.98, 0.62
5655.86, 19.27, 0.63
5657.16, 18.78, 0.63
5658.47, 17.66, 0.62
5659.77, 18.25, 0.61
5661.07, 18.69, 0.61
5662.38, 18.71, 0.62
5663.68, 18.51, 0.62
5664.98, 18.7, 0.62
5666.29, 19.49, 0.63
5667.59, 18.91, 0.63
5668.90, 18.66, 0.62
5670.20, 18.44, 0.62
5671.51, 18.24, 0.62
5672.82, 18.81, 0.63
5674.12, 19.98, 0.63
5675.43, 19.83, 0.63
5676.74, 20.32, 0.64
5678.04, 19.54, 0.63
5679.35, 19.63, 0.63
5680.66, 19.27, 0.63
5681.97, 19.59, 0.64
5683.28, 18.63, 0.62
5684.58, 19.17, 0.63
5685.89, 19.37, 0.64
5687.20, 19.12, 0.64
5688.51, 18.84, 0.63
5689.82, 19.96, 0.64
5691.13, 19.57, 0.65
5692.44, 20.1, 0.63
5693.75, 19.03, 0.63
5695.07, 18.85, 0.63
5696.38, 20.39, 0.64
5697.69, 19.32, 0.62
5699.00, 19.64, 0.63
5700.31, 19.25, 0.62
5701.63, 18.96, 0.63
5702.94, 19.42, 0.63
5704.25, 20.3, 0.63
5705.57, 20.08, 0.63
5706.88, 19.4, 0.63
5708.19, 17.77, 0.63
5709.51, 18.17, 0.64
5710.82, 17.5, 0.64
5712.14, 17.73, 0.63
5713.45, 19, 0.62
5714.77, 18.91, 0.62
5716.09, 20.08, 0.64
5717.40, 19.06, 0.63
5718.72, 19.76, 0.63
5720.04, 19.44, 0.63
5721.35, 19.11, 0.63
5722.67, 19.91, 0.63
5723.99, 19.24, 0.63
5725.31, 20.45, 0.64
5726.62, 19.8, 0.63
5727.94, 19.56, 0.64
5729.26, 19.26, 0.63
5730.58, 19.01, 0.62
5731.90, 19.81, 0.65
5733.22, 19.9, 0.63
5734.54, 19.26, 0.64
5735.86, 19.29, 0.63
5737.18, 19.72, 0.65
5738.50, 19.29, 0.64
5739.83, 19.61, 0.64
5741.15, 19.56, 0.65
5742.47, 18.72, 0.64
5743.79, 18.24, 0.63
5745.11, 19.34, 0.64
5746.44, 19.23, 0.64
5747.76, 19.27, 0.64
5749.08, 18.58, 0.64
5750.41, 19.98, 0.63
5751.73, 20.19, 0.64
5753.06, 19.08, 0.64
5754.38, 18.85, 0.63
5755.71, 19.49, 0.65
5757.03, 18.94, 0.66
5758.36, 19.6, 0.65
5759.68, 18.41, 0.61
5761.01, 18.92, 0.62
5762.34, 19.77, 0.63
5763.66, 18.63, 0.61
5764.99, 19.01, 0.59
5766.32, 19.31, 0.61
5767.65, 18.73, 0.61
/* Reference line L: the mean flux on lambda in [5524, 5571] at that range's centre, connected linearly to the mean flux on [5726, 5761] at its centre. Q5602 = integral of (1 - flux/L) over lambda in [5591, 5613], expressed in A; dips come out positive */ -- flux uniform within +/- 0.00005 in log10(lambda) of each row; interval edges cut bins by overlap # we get 0.3 A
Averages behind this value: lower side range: 19.8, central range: 19.4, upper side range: 19.3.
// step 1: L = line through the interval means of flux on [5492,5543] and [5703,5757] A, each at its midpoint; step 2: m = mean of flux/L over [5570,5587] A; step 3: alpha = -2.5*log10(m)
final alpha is -0.01 mag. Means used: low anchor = 19.7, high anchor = 19.3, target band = 19.7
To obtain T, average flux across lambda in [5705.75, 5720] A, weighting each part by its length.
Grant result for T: 18.8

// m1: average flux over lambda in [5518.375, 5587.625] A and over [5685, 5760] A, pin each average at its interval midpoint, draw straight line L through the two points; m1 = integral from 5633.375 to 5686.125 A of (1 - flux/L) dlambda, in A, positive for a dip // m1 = 0.7 A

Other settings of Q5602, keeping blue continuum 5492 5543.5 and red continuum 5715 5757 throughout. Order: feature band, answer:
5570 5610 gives 0.4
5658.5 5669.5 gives 0.5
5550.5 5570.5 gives -0.3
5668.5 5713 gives 0.6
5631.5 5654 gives -0.1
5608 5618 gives 0.0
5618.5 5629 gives 0.2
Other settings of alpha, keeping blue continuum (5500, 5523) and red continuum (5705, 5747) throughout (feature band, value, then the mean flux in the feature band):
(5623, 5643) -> -0.01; 19.5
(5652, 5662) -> 0.02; 18.9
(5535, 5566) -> -0.02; 19.9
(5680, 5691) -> 0.00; 19.3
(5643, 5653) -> -0.02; 19.7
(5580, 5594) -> 0.01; 19.3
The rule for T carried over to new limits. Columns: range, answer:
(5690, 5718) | 19.2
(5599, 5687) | 19.4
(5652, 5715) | 19.1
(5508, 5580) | 19.8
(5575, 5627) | 19.4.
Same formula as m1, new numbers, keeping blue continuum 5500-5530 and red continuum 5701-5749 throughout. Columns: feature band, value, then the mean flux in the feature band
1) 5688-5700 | -0.14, 19.5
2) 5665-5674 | 0.23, 18.8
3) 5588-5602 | 0.30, 19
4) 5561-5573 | -0.04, 19.5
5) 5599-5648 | -0.50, 19.6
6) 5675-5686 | -0.10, 19.5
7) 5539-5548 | -0.23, 20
